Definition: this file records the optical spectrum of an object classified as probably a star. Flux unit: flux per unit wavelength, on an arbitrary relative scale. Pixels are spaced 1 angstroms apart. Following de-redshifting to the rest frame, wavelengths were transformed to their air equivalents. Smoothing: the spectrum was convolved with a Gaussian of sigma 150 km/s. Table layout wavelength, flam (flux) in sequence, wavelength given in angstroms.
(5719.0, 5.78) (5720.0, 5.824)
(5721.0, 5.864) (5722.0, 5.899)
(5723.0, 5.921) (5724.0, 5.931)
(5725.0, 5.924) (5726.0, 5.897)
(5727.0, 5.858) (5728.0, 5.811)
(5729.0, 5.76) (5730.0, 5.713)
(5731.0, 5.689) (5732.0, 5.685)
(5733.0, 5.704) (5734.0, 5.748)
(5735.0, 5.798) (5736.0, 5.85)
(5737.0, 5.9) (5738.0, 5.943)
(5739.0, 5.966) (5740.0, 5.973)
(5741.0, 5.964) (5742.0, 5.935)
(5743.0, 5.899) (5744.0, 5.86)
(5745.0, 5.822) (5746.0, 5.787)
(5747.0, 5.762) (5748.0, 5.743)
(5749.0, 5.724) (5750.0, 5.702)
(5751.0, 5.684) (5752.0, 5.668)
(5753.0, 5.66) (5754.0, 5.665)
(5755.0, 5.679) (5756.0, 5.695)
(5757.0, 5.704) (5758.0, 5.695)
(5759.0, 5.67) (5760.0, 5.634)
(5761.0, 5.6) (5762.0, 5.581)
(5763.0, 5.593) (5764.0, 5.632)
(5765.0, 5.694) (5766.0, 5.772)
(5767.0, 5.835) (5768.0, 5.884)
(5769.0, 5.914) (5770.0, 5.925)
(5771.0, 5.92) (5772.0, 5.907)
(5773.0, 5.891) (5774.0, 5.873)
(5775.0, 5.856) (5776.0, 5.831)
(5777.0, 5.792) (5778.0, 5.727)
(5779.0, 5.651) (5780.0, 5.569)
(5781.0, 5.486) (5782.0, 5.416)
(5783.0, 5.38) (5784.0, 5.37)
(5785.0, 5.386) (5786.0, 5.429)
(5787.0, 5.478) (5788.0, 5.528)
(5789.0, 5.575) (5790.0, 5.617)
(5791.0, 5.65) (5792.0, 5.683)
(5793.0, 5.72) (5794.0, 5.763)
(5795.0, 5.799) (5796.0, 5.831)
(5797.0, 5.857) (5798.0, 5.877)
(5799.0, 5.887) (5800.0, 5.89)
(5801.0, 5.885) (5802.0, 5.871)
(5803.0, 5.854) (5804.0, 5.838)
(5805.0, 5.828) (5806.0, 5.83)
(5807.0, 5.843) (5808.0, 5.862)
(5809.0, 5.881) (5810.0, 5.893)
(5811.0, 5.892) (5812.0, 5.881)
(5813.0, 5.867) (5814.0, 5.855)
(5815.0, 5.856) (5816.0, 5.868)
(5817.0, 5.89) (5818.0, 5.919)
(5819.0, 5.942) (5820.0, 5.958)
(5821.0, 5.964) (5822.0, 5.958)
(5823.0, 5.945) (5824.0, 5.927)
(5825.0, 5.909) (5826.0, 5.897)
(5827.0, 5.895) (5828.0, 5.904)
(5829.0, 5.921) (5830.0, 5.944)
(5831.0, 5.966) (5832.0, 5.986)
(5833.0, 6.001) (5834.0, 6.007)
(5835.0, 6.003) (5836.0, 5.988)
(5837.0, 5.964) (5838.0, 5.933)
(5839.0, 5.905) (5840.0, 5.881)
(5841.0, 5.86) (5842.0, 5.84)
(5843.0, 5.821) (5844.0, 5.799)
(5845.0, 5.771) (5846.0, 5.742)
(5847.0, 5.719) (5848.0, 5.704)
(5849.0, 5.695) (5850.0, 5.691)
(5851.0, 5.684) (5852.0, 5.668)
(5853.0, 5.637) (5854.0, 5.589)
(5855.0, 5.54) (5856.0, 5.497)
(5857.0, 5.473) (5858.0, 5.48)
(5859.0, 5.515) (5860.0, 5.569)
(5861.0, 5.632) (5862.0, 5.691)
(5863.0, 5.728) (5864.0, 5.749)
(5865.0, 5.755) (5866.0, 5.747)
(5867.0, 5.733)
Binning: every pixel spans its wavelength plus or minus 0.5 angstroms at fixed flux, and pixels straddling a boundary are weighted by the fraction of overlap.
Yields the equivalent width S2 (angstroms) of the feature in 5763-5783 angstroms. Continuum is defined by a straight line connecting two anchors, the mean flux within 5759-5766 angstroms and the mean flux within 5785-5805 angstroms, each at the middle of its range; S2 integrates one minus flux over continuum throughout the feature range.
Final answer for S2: -0.3 angstroms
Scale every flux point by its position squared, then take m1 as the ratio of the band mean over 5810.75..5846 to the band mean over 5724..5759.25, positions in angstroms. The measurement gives 1.05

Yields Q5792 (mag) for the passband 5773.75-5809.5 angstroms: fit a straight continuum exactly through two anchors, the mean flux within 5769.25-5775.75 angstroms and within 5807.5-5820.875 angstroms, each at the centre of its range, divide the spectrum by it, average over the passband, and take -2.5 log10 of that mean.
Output 0.03 mag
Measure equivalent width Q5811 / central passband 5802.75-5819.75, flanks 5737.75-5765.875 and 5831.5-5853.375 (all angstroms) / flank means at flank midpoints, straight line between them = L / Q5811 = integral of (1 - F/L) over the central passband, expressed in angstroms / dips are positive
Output -0.20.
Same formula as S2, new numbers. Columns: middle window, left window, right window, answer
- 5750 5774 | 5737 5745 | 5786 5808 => 0.52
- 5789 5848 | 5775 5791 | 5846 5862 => -2.96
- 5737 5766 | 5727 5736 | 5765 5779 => 0.23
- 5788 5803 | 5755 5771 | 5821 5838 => 0.16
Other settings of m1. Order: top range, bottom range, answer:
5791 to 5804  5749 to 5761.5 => 1.04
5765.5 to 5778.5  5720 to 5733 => 1.02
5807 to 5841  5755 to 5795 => 1.06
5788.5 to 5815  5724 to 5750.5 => 1.02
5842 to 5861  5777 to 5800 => 1.03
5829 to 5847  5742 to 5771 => 1.06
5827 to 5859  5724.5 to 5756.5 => 1.04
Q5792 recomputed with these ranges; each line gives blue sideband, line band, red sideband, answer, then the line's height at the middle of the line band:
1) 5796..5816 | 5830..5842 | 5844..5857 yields -0.04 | 5.73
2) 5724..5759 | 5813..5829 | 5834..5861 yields -0.03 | 5.75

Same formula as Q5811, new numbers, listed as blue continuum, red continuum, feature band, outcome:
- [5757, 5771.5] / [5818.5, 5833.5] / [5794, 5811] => 0.02 angstroms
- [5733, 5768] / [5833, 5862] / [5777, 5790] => 0.54 angstroms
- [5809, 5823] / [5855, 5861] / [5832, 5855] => -0.64 angstroms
